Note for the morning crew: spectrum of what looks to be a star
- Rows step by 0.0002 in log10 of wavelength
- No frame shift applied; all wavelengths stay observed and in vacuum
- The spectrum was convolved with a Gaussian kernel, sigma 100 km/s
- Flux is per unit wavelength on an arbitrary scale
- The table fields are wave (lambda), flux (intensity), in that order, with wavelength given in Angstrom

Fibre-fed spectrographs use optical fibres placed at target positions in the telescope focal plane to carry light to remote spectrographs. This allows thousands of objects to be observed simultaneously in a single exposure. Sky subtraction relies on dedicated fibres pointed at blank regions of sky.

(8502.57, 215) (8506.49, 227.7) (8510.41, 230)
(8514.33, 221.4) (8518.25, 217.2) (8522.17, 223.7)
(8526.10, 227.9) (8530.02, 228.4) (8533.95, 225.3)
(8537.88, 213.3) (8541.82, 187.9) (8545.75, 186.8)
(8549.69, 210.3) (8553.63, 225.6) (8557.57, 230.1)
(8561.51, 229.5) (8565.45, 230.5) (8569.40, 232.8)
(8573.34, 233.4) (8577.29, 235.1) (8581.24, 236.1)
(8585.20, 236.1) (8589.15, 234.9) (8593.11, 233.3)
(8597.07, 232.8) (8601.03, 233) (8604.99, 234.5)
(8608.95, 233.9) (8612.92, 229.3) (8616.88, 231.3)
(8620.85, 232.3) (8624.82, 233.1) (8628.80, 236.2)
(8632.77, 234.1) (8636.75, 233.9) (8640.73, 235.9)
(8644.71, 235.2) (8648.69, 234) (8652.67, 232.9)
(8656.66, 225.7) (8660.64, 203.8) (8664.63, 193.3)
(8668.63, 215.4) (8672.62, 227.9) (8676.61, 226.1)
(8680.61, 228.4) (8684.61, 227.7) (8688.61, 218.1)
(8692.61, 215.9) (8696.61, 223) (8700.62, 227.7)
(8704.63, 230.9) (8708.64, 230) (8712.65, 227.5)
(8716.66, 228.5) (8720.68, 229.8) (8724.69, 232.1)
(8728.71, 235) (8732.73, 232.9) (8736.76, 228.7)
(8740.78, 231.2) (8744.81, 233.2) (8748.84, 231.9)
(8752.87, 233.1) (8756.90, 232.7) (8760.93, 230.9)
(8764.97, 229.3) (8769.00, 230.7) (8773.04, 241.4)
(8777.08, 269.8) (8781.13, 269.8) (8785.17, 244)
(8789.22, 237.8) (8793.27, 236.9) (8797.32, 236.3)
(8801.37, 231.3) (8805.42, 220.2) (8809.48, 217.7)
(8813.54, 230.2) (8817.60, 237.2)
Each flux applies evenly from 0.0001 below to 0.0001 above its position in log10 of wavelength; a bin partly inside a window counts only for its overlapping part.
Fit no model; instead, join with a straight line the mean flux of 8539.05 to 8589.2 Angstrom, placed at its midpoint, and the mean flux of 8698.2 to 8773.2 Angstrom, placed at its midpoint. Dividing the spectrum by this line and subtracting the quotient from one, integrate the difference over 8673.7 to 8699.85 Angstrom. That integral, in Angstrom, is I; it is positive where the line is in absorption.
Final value 0.6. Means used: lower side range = 223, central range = 224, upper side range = 231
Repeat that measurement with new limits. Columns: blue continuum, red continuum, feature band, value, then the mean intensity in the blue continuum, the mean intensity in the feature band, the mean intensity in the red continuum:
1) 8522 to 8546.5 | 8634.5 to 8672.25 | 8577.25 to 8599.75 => -1.7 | 214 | 235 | 224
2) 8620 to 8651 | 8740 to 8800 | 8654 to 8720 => 4.0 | 234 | 222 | 239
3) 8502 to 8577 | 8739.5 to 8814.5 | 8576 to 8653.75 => -2.7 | 221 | 234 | 236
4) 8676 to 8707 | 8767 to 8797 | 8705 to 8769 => 1.2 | 225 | 231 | 247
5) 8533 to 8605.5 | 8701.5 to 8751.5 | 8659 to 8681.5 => 1.3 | 225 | 215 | 231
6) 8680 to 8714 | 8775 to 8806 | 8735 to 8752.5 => 0.3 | 225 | 231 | 244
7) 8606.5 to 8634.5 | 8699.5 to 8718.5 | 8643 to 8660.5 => 0.2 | 233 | 229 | 229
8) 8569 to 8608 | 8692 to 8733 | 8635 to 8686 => 1.4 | 234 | 225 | 229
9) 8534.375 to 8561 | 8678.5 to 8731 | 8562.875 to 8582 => -1.8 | 211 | 233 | 227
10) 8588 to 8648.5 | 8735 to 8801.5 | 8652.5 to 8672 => 1.8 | 234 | 213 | 238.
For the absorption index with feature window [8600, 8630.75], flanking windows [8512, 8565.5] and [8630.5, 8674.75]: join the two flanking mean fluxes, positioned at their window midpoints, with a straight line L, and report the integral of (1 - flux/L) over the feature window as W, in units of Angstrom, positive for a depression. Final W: -1.4 Angstrom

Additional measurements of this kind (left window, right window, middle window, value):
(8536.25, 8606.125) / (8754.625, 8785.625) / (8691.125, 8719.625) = 1.33 Angstrom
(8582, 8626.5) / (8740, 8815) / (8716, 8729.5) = 0.23 Angstrom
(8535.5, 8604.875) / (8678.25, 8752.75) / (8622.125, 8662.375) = -0.69 Angstrom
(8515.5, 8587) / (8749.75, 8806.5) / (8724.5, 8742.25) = 0.29 Angstrom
